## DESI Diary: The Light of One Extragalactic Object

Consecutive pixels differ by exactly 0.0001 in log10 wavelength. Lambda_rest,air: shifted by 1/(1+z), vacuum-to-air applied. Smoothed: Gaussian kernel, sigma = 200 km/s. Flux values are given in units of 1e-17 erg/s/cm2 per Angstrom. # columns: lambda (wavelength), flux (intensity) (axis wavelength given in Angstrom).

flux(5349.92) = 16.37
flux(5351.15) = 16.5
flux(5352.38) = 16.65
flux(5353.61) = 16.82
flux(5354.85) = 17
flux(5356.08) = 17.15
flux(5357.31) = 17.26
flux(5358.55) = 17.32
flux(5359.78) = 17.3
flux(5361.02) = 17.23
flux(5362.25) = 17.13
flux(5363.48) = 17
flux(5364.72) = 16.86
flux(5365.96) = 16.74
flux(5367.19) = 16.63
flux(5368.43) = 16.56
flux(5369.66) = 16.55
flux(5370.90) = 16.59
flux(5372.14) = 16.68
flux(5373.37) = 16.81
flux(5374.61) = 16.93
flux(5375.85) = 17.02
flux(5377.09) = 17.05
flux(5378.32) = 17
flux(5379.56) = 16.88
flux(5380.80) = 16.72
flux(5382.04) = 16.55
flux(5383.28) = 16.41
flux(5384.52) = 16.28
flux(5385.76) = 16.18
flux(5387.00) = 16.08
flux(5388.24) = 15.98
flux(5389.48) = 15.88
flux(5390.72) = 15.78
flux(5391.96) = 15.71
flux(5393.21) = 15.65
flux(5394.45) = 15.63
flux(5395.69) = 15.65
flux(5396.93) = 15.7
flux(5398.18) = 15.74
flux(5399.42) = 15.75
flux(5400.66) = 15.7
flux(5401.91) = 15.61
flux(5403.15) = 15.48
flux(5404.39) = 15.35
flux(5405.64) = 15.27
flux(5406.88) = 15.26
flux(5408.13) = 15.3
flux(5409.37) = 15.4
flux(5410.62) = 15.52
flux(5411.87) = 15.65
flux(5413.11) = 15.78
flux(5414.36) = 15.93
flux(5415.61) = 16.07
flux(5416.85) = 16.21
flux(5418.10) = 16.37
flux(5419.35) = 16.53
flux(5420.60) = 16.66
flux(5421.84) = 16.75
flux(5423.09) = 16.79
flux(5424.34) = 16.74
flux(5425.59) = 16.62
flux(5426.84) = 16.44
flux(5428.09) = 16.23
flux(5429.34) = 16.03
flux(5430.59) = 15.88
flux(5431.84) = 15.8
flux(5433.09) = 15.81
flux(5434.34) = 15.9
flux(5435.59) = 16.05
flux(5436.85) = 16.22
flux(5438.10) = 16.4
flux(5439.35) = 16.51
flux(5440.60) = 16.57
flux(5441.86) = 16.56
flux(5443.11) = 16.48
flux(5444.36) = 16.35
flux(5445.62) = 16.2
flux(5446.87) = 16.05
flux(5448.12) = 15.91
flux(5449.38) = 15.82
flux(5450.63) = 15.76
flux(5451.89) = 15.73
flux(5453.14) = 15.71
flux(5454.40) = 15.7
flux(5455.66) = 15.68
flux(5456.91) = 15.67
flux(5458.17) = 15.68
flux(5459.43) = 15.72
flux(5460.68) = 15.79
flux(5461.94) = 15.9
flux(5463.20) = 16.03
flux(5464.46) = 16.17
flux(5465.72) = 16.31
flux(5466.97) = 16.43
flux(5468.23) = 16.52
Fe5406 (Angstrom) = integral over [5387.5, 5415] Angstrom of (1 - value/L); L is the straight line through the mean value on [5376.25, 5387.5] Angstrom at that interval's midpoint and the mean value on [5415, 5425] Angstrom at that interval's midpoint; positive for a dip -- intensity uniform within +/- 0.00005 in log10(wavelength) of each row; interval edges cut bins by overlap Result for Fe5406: 1.5 Angstrom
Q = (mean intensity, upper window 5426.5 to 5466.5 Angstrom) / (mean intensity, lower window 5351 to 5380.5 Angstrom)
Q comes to 0.95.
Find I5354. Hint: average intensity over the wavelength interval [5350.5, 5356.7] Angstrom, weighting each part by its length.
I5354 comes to 16.8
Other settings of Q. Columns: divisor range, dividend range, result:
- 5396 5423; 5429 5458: 1.01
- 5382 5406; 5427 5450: 1.02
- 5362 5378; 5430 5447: 0.96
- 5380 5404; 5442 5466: 1.00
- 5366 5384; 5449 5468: 0.95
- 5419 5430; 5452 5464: 0.95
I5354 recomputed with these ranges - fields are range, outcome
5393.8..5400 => 15.7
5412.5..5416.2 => 15.9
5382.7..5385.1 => 16.3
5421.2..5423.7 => 16.8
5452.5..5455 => 15.7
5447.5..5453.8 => 15.8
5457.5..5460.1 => 15.7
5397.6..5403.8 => 15.7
